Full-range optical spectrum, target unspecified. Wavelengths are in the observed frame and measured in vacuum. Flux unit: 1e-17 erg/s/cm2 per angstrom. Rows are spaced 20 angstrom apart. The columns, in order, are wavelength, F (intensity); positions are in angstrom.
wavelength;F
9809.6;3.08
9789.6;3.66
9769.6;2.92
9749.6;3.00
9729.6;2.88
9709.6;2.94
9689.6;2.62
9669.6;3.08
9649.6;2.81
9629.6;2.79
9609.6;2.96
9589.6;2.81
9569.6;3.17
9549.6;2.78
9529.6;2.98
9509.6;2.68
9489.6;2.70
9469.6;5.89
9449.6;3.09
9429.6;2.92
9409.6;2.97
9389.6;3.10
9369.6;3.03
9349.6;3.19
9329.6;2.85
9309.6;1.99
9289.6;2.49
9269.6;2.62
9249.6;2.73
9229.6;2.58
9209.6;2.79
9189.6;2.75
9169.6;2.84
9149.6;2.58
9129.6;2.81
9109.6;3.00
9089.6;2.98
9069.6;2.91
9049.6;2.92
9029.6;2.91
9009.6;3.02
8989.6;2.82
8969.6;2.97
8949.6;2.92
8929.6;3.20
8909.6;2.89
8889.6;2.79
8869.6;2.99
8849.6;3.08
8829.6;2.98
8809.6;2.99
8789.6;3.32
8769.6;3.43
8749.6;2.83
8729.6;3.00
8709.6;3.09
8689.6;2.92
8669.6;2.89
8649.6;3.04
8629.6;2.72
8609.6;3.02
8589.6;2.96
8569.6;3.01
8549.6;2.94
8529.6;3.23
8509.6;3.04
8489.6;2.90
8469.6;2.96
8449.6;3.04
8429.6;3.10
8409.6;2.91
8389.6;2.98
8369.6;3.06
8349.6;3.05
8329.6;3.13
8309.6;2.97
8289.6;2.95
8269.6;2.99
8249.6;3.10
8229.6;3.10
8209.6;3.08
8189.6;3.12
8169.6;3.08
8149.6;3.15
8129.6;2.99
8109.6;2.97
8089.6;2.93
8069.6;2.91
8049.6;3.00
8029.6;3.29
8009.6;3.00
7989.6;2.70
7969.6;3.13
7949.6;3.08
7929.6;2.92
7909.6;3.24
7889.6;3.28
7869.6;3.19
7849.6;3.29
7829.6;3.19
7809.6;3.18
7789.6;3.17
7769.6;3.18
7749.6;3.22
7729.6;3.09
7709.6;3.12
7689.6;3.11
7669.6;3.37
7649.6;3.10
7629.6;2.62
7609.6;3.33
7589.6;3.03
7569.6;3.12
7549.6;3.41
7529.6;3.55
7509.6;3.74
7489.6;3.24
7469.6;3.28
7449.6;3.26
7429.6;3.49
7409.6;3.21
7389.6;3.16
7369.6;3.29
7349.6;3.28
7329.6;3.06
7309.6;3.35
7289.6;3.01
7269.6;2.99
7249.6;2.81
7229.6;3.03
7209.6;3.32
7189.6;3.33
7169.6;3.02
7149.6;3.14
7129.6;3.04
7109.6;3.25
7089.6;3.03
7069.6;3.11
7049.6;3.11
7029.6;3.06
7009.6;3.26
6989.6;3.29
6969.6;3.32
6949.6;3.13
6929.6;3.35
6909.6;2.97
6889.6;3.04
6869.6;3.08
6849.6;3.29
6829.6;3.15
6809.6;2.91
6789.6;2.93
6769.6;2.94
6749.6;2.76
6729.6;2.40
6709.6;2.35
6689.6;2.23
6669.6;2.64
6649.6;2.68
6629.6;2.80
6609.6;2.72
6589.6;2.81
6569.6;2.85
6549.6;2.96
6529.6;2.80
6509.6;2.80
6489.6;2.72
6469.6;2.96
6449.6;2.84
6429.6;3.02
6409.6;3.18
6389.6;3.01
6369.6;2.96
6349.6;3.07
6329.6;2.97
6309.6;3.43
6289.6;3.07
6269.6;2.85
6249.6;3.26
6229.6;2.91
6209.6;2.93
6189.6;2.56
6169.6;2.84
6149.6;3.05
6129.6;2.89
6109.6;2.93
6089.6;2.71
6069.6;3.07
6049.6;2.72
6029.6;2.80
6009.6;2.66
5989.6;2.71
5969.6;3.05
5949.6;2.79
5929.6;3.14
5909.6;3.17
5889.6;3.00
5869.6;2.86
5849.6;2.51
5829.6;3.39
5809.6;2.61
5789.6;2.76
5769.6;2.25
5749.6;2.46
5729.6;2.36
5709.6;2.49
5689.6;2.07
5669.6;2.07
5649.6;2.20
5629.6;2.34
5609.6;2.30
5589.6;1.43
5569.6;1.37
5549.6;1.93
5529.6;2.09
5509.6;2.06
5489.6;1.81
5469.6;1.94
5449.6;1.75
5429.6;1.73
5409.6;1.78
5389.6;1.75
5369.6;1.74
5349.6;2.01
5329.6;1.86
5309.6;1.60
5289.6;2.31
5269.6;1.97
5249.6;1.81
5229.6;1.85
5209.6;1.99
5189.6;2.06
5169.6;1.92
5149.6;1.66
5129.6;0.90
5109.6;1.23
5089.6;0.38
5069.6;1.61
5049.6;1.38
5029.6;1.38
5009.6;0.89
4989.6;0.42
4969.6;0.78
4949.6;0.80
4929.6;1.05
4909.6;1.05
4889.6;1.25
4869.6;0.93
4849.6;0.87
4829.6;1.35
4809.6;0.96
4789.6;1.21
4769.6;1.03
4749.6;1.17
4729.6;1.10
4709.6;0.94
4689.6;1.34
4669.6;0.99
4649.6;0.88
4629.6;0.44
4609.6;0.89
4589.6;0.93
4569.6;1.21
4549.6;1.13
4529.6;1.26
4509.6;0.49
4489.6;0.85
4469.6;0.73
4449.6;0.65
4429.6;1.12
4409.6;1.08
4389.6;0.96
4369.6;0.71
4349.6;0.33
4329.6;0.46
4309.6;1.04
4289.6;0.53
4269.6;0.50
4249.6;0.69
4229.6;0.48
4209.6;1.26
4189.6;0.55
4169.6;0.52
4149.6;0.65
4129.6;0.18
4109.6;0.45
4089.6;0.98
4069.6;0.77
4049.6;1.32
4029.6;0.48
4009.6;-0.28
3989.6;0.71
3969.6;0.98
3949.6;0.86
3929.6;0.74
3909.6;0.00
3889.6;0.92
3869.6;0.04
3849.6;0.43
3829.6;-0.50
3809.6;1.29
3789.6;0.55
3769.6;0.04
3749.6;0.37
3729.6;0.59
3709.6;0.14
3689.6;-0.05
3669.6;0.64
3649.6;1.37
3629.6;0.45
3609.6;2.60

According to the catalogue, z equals 0.29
